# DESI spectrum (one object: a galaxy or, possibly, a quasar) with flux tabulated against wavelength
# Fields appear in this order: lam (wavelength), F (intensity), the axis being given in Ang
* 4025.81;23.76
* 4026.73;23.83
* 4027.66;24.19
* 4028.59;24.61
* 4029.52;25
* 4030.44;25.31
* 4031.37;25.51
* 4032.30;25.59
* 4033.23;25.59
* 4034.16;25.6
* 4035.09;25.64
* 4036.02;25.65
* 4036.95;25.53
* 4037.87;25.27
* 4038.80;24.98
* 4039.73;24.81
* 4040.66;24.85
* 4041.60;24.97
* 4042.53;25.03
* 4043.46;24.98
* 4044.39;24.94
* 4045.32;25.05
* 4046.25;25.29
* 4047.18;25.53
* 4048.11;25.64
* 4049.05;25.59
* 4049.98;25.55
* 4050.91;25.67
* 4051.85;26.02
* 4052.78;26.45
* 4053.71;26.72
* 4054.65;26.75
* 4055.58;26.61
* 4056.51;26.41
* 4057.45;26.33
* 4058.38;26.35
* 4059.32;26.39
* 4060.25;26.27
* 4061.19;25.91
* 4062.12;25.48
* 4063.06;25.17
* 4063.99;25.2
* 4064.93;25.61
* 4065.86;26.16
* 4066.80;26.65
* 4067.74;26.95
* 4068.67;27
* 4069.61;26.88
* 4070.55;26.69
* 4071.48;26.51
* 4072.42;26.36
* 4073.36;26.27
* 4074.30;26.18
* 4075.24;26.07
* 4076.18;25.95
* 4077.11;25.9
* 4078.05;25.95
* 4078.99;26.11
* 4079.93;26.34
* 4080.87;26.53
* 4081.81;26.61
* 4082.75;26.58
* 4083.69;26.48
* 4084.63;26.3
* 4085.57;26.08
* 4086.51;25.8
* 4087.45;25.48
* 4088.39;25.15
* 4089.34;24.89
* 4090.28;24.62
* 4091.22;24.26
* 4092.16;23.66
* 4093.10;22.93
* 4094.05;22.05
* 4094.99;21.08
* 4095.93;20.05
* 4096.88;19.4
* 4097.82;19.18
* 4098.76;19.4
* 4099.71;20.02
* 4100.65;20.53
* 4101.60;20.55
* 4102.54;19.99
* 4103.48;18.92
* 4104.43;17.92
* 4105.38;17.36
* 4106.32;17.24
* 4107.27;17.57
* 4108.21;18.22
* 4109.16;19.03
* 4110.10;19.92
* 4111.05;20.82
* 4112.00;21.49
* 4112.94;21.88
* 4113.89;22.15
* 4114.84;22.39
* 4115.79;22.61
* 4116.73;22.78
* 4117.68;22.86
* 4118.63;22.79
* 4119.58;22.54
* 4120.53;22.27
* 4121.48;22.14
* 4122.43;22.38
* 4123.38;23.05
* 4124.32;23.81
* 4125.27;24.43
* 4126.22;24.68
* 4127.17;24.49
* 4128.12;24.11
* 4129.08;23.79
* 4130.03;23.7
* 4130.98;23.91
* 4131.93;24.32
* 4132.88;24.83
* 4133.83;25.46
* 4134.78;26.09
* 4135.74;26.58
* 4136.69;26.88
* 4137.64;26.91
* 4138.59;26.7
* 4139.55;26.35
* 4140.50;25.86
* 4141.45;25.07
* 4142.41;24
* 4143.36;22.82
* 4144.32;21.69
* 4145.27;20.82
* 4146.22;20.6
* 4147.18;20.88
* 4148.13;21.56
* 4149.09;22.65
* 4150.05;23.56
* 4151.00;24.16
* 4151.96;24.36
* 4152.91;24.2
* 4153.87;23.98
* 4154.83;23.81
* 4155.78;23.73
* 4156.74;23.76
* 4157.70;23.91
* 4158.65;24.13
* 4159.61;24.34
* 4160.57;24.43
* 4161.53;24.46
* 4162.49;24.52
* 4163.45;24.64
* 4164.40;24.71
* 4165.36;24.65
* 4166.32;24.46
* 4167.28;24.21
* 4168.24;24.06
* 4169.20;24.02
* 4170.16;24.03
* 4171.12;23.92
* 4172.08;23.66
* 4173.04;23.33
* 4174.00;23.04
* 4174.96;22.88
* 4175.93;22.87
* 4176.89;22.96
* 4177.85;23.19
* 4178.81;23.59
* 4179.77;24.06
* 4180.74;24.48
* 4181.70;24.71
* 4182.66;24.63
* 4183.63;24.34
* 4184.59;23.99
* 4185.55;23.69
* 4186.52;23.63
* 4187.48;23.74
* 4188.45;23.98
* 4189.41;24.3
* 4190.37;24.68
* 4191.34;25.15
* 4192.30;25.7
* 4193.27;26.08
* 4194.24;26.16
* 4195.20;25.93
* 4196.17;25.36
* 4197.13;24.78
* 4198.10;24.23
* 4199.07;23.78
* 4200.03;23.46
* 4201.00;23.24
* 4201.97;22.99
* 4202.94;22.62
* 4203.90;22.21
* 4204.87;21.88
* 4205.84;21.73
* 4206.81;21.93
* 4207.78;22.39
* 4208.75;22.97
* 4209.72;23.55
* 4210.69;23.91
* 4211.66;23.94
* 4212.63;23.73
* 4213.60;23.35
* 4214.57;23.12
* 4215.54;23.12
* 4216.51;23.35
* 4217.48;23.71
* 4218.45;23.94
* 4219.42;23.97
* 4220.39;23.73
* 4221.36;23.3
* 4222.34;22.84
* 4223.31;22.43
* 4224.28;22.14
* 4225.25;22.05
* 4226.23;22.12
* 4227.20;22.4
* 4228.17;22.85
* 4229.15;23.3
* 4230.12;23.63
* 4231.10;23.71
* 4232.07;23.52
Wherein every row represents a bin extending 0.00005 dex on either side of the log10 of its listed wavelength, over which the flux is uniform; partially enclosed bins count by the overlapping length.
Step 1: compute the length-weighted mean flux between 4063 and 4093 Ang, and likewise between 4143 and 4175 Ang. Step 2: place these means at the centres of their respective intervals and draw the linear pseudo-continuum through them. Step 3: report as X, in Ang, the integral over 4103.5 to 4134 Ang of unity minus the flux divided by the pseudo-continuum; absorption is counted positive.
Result 3.32 Ang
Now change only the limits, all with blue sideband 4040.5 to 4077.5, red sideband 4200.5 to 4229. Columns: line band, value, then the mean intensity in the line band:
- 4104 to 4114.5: 2.3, 19.5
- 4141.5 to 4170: 0.6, 23.6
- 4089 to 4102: 1.9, 21.6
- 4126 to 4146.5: -0.1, 24.6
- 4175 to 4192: -0.3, 24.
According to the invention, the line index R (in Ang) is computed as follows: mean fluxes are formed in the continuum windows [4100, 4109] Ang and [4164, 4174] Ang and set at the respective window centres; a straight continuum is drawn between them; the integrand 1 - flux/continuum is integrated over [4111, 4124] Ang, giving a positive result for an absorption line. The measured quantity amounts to -1.7 Ang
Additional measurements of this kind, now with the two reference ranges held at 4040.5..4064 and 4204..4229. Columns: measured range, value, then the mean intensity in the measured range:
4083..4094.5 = 0.1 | 24.8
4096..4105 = 1.9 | 19.5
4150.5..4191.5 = -0.5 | 24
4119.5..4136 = 0.3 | 24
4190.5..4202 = -0.7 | 24.8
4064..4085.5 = -0.8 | 26.3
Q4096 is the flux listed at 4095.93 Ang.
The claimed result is 20.05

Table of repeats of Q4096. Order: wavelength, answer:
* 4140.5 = 25.86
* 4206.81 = 21.93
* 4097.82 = 19.18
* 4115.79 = 22.61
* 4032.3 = 25.59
